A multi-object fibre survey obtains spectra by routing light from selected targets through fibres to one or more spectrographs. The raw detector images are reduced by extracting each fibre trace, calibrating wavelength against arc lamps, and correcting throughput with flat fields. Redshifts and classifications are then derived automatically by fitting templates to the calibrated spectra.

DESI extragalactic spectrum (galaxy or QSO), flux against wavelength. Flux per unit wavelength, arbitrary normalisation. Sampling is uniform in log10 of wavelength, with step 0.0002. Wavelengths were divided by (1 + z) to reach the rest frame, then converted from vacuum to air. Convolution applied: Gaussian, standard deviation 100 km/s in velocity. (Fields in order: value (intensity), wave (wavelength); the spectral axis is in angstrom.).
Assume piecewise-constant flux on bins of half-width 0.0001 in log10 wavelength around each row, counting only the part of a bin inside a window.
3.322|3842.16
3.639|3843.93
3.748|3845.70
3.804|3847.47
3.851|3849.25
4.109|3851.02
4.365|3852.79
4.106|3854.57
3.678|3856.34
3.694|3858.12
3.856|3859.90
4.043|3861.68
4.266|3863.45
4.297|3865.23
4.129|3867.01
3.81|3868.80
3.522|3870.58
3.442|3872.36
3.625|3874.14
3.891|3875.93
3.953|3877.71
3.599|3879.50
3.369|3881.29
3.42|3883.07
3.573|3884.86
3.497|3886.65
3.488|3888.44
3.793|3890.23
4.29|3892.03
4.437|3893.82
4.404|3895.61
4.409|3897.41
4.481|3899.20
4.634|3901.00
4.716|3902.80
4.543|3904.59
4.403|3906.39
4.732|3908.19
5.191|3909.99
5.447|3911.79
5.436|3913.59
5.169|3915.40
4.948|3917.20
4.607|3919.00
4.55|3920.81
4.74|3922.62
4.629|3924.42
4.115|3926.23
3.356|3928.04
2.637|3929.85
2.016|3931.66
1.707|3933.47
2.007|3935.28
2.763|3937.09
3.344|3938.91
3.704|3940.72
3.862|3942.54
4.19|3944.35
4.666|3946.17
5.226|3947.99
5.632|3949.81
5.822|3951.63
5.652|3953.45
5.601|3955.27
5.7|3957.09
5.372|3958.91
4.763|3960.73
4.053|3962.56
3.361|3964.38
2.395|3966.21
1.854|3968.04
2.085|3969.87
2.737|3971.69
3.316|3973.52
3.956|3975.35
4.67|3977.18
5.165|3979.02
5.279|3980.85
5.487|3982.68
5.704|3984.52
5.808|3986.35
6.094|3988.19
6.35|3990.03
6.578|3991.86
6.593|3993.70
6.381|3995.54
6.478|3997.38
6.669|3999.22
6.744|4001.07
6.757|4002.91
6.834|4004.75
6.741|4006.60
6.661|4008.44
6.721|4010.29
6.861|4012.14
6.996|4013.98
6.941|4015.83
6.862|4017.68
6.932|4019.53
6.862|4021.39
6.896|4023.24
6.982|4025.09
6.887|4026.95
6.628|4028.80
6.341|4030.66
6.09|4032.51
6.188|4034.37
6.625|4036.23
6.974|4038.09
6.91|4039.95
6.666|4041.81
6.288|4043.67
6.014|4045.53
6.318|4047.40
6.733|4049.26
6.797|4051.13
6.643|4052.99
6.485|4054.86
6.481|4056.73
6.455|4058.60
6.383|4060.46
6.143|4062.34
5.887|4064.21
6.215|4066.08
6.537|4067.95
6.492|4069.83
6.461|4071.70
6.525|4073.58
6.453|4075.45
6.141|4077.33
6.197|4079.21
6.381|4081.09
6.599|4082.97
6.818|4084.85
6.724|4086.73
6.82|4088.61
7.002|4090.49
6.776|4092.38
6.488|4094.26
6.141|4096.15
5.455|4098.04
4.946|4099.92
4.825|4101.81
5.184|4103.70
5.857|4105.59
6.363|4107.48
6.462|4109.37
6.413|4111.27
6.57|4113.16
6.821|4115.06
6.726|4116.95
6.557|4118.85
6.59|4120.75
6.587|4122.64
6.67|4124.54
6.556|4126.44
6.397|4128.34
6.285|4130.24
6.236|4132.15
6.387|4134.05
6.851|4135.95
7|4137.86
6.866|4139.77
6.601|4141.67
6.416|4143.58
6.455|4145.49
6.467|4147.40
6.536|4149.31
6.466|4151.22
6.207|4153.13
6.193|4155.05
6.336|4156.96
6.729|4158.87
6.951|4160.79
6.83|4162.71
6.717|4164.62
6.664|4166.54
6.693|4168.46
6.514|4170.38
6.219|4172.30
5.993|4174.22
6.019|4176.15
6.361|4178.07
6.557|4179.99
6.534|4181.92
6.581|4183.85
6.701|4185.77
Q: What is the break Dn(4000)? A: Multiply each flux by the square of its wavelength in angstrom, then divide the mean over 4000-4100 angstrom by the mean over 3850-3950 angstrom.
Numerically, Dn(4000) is 1.75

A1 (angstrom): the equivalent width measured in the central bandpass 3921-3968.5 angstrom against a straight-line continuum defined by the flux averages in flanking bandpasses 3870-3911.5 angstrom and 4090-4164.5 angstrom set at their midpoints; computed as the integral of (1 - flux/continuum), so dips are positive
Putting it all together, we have 6.4 angstrom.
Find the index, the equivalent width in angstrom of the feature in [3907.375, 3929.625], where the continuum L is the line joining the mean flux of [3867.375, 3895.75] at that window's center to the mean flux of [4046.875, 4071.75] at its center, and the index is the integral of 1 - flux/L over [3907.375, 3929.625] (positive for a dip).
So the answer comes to -2.00 angstrom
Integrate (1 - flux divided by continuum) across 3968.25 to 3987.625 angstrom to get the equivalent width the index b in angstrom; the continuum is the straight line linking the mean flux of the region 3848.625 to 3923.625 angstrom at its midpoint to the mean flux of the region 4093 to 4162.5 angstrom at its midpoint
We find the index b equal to 2.6 angstrom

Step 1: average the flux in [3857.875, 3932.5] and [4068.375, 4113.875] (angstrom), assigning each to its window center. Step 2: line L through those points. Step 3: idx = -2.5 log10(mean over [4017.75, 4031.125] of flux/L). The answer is -0.23 mag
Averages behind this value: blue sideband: 4.13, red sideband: 6.25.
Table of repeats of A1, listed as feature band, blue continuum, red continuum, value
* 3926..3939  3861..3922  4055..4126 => 5.67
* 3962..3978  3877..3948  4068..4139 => 5.45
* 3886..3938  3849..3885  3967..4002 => 2.53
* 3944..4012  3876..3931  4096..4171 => -4.09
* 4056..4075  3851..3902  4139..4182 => -2.44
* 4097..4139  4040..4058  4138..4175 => 1.68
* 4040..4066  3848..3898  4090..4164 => -3.50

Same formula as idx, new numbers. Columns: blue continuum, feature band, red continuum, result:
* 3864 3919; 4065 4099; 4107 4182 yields -0.088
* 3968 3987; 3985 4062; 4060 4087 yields -0.249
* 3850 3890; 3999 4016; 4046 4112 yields -0.240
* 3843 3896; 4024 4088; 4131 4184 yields -0.166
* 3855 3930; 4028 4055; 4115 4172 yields -0.164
